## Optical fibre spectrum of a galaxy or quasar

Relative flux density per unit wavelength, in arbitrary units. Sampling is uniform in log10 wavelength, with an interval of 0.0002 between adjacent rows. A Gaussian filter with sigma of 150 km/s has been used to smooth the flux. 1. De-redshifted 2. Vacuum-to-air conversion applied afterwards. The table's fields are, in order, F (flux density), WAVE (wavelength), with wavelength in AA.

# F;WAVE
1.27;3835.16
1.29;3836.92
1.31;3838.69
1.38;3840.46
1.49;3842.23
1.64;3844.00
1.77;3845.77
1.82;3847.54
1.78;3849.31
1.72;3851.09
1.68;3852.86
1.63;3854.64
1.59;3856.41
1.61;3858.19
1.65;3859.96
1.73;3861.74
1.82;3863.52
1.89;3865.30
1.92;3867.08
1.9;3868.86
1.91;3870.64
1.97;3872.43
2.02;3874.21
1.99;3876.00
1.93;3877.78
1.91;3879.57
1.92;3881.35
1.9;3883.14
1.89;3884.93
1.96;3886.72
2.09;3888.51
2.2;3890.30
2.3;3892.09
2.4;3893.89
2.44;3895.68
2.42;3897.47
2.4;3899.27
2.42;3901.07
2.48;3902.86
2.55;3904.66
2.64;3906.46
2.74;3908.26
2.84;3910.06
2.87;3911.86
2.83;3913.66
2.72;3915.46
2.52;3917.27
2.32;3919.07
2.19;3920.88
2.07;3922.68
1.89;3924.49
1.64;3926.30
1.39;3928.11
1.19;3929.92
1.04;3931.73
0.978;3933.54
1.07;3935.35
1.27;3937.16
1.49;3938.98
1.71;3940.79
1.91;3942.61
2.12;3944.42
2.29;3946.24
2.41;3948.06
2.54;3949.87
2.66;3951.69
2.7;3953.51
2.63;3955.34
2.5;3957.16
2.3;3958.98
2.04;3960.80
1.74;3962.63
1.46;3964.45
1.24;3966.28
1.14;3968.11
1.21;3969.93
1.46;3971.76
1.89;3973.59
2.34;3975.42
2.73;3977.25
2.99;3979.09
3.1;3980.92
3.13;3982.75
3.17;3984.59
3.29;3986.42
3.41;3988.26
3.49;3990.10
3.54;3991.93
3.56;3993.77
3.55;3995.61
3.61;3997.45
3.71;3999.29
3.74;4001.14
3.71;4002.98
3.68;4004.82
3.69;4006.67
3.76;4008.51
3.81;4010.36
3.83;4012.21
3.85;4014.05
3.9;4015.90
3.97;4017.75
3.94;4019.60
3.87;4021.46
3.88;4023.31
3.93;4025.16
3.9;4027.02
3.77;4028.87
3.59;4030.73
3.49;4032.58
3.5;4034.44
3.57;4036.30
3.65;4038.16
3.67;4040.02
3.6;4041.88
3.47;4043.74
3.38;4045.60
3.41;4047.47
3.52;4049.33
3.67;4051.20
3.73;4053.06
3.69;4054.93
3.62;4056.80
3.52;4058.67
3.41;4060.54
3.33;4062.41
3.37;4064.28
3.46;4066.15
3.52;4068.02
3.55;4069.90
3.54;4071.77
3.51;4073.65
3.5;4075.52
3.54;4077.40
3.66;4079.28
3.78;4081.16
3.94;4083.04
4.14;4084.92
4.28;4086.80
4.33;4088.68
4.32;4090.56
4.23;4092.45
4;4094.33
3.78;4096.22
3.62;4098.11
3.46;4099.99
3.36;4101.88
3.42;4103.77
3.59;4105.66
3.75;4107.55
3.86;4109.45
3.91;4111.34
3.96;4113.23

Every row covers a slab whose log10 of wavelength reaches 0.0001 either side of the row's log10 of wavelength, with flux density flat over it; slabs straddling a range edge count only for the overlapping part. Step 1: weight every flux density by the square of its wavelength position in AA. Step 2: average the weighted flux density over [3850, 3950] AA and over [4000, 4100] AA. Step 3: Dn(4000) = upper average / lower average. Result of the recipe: 1.99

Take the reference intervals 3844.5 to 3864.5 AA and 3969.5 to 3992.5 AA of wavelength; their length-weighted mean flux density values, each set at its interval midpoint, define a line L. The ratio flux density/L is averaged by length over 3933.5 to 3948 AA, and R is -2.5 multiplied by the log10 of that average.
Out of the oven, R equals 0.40 mag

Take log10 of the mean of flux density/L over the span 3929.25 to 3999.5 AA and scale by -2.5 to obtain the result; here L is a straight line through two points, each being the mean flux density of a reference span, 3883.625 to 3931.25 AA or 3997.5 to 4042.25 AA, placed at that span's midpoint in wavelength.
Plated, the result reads 0.31 mag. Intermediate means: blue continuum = 2.27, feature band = 2.32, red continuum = 3.75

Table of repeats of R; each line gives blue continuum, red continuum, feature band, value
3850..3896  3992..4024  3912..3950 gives 0.380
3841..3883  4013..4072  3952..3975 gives 0.432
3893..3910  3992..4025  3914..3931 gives 0.339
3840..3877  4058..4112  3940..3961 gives 0.101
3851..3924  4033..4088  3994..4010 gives -0.181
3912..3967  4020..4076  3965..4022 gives -0.123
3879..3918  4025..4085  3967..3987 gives 0.254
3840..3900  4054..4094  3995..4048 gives -0.142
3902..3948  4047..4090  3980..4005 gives -0.233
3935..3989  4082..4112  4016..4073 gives -0.132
